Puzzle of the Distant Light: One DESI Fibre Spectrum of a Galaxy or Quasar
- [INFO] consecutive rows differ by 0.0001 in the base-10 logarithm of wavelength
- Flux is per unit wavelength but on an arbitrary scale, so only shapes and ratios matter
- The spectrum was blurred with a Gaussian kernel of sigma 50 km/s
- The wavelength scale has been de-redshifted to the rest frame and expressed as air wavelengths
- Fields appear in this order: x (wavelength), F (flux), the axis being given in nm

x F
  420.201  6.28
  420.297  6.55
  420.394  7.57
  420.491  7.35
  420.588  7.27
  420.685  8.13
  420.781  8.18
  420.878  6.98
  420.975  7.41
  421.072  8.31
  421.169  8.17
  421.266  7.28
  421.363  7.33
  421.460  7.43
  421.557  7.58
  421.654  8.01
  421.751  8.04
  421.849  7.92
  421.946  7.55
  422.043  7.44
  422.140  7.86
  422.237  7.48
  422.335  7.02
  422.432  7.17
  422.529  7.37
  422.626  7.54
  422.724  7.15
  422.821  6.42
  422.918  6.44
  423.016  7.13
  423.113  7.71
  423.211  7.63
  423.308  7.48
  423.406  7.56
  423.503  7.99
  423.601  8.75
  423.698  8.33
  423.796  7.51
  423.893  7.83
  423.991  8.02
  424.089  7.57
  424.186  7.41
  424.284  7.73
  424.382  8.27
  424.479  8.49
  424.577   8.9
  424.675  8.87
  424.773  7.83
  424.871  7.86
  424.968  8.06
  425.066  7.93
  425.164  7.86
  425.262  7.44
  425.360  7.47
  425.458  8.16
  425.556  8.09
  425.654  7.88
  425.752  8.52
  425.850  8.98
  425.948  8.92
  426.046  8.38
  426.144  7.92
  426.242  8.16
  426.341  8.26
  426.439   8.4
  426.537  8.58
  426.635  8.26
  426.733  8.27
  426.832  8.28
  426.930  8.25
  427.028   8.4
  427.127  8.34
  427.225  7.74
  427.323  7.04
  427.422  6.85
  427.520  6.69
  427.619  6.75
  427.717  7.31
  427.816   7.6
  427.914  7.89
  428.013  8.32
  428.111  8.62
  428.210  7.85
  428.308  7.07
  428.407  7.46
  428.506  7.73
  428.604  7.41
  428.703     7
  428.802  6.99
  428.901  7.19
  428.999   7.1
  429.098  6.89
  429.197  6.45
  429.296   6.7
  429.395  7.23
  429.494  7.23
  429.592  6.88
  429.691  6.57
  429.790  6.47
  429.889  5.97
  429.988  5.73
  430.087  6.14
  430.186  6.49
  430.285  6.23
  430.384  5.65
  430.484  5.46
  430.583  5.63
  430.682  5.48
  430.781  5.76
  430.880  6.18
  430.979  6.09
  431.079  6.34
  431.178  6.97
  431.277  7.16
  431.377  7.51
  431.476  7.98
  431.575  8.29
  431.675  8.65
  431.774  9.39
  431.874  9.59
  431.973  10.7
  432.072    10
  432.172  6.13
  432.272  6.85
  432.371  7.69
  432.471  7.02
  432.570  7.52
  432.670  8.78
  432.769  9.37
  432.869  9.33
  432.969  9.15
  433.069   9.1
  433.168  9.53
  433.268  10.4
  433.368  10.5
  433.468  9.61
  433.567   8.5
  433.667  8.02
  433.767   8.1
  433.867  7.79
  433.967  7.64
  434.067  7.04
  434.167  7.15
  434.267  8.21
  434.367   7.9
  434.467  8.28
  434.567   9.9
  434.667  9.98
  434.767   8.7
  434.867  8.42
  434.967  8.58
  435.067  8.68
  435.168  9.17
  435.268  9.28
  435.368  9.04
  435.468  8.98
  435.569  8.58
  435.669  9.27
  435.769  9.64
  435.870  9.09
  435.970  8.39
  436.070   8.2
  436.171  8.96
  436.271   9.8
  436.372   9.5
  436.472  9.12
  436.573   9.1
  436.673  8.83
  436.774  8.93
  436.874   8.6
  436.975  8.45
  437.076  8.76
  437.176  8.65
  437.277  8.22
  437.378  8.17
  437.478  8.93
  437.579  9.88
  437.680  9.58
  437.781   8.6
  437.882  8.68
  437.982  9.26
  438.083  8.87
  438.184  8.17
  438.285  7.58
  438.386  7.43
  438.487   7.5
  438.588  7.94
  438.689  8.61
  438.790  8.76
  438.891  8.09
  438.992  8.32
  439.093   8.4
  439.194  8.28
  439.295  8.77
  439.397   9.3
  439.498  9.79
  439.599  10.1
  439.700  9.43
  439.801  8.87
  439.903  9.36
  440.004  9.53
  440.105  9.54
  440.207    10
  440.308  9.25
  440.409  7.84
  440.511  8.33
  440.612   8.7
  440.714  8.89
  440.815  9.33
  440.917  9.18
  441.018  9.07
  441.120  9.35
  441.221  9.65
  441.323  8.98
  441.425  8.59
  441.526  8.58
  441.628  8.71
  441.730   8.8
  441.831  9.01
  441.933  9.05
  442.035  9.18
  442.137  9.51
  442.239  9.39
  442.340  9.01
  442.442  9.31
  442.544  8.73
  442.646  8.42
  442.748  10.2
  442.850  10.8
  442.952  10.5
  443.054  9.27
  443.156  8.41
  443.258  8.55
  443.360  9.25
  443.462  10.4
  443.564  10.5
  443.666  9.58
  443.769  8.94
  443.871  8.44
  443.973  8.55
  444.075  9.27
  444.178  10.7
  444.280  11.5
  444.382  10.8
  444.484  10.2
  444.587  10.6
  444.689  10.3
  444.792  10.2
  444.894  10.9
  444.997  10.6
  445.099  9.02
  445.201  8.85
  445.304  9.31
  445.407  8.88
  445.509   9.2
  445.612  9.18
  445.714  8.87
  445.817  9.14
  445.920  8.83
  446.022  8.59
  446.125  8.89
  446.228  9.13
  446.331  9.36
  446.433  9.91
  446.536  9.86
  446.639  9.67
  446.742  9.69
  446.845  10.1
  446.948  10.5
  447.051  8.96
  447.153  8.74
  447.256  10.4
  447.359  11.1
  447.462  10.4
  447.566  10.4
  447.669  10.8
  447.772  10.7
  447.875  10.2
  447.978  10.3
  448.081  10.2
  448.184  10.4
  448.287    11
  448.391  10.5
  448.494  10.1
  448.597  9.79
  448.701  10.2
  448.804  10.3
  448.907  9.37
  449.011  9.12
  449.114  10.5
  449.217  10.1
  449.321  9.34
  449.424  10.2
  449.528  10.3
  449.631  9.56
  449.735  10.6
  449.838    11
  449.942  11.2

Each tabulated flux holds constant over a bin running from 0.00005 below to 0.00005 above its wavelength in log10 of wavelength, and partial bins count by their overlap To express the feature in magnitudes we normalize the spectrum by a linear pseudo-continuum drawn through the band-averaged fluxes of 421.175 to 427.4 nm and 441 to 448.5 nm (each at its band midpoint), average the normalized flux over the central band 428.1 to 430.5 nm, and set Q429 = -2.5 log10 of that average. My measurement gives 0.21 mag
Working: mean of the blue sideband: 7.86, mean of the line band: 6.81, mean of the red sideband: 9.64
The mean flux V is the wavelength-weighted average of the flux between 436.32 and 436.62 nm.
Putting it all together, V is 9.23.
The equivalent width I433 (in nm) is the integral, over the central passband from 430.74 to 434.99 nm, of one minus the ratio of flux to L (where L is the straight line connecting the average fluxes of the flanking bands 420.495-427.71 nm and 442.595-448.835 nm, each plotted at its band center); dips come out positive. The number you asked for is 0.17 nm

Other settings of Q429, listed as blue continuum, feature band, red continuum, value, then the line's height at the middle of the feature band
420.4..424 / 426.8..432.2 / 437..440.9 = 0.123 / 8.11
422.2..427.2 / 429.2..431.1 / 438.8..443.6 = 0.316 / 8.33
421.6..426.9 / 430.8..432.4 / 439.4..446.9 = 0.090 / 8.48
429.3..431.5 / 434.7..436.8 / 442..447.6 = -0.181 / 7.6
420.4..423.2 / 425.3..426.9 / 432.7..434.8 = -0.043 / 7.95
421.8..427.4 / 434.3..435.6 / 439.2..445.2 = -0.011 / 8.79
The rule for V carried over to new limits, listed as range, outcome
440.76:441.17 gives 9.23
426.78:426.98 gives 8.26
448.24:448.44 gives 10.7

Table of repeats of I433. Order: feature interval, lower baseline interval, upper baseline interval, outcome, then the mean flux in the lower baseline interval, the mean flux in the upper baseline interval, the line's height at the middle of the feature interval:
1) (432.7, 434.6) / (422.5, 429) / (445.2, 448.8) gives -0.03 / 7.82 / 9.8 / 8.55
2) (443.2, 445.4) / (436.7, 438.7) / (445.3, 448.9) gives -0.09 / 8.54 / 9.82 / 9.44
